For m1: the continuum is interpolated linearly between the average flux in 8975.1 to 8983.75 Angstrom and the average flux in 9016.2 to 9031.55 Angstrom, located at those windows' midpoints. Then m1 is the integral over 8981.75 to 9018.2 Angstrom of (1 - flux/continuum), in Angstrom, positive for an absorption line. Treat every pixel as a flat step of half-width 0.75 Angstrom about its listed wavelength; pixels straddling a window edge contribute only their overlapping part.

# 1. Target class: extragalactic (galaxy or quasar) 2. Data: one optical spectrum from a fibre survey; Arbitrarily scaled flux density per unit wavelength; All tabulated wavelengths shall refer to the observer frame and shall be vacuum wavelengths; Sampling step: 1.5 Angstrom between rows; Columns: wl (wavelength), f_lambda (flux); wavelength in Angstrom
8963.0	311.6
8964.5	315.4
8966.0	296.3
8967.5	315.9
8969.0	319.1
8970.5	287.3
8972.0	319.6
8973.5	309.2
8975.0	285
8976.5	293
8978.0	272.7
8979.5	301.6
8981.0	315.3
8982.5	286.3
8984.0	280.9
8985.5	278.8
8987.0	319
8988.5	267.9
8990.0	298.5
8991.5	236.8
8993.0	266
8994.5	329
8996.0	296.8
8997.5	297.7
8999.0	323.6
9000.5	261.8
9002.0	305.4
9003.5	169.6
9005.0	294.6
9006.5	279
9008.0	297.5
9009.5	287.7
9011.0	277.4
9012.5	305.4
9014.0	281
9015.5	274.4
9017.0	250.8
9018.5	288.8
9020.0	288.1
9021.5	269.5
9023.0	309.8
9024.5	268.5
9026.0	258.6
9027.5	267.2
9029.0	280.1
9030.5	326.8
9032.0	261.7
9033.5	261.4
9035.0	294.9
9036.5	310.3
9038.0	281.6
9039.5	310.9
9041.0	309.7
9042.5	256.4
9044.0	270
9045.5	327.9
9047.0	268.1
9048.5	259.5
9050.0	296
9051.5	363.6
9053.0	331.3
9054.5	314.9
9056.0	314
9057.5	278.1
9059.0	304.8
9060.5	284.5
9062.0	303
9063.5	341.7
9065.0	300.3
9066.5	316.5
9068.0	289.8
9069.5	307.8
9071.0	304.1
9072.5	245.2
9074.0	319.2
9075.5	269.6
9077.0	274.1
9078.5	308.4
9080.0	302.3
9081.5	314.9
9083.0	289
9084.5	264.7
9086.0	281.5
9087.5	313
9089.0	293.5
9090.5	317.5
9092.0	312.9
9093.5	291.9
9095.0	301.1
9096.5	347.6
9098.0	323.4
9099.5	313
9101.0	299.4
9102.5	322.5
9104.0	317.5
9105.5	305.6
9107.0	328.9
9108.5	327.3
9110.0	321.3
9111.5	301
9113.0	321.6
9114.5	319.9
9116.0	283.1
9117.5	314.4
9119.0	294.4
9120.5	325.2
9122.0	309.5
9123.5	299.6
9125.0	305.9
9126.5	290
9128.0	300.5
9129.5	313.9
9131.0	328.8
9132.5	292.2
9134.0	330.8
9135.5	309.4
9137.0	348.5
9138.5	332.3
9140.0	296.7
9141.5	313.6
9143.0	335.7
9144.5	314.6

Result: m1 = 0.6 Angstrom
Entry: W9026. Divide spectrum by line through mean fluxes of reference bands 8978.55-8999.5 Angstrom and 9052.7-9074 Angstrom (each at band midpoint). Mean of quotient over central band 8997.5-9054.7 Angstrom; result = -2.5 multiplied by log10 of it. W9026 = 0.04 mag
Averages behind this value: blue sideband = 292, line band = 286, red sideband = 303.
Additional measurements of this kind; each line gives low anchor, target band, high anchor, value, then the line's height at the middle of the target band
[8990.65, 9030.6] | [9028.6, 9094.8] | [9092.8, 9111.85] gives 0.01 mag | 300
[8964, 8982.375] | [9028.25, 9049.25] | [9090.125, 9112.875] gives 0.08 mag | 309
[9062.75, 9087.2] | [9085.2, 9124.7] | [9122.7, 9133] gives -0.04 mag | 301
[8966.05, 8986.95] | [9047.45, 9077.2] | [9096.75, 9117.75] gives 0.03 mag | 309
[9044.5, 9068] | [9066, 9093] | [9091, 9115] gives 0.06 mag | 311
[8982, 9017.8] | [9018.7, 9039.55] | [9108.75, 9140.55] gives 0.02 mag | 289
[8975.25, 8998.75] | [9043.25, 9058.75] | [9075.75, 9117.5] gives -0.01 mag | 300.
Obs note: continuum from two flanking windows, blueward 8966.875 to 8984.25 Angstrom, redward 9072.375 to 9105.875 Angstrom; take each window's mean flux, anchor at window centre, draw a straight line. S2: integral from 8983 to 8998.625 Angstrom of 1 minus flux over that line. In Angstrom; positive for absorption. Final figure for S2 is 0.6 Angstrom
